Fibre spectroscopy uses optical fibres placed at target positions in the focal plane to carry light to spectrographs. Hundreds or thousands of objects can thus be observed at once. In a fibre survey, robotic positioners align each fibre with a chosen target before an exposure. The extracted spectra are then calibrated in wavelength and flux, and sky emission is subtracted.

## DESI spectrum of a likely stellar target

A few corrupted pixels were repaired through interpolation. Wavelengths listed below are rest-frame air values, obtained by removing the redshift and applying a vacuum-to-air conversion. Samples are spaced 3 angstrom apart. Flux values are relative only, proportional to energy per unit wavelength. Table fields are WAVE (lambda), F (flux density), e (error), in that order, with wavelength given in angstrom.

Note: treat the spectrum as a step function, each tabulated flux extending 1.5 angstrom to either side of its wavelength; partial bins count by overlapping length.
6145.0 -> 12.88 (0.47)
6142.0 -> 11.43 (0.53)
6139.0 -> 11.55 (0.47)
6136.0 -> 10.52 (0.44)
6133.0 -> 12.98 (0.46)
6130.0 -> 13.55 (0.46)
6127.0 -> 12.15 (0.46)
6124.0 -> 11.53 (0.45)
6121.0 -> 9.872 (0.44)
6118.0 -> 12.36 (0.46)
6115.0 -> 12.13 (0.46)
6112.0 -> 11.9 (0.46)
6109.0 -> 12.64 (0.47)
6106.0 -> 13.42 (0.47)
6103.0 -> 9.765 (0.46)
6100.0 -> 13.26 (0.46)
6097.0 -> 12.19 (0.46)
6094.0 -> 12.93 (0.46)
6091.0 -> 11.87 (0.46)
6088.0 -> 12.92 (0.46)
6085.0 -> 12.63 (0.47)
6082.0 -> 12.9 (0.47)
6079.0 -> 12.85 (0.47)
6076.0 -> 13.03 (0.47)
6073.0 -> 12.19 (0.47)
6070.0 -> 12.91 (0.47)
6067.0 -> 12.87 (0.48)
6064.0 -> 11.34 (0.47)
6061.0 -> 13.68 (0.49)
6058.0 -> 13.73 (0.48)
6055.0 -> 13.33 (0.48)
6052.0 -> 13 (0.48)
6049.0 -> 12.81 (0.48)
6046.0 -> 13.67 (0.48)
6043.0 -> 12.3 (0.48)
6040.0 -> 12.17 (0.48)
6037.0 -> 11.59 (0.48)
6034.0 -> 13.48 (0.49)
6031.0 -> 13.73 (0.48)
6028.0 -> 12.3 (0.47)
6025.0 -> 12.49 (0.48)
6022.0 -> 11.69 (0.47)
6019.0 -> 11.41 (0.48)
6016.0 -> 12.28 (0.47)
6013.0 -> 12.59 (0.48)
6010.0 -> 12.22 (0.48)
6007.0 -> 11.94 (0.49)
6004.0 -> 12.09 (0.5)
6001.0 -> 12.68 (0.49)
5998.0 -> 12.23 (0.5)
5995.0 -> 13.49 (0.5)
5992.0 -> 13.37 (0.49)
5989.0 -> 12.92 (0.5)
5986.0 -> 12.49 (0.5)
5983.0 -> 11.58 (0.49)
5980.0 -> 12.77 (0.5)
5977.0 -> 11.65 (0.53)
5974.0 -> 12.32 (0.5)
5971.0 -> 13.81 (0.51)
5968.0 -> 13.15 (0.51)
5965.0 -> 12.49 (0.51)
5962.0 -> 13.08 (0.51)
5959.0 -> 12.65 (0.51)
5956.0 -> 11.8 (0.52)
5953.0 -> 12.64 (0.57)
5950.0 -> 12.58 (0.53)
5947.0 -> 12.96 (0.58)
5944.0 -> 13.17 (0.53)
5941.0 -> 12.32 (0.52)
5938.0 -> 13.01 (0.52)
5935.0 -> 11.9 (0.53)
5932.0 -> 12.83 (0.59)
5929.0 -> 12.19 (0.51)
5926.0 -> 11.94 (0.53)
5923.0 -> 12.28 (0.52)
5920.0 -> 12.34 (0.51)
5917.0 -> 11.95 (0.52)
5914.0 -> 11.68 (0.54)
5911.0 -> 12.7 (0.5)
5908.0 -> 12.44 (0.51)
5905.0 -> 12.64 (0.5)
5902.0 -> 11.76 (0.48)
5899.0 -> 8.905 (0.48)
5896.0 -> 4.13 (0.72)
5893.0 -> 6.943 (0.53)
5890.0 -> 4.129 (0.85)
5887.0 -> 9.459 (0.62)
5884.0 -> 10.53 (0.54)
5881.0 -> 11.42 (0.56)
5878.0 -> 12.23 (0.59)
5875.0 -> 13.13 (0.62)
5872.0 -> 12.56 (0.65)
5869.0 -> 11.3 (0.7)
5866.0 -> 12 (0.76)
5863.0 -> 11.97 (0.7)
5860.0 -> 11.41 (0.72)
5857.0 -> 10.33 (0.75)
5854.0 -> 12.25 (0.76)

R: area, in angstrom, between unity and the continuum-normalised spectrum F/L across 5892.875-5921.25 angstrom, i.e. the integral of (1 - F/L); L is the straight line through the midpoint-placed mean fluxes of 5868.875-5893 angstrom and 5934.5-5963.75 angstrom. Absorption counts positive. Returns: 1.4 angstrom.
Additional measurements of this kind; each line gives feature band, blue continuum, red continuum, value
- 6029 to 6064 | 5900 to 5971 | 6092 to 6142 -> -2.20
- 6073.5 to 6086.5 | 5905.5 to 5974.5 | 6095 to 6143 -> -0.76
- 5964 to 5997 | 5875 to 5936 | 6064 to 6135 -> -3.91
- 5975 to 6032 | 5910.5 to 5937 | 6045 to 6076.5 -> 1.03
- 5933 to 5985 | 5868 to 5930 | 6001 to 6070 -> -4.56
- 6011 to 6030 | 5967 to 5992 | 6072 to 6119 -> 0.58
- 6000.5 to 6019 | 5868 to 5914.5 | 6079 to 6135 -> -1.31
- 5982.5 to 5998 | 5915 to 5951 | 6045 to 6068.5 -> -0.09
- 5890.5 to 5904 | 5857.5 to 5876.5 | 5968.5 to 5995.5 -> 4.82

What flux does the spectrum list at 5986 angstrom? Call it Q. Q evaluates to 12.49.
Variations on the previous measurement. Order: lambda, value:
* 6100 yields 13.26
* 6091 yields 11.87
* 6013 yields 12.59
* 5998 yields 12.23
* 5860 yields 11.41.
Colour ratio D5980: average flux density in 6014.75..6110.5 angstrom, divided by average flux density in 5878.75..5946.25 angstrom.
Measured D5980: 1.1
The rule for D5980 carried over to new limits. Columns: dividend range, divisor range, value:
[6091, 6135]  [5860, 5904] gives 1.20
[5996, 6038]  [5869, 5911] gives 1.22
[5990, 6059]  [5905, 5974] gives 1.01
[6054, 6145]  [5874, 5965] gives 1.08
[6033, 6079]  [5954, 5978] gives 1.01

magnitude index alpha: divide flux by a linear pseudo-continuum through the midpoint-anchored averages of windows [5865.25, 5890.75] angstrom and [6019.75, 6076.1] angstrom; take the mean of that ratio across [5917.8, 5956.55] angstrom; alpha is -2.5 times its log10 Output -0.084 mag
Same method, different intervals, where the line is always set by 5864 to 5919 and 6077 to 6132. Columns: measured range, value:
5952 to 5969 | -0.14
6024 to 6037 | -0.10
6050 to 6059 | -0.12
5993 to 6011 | -0.09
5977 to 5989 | -0.09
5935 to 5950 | -0.16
